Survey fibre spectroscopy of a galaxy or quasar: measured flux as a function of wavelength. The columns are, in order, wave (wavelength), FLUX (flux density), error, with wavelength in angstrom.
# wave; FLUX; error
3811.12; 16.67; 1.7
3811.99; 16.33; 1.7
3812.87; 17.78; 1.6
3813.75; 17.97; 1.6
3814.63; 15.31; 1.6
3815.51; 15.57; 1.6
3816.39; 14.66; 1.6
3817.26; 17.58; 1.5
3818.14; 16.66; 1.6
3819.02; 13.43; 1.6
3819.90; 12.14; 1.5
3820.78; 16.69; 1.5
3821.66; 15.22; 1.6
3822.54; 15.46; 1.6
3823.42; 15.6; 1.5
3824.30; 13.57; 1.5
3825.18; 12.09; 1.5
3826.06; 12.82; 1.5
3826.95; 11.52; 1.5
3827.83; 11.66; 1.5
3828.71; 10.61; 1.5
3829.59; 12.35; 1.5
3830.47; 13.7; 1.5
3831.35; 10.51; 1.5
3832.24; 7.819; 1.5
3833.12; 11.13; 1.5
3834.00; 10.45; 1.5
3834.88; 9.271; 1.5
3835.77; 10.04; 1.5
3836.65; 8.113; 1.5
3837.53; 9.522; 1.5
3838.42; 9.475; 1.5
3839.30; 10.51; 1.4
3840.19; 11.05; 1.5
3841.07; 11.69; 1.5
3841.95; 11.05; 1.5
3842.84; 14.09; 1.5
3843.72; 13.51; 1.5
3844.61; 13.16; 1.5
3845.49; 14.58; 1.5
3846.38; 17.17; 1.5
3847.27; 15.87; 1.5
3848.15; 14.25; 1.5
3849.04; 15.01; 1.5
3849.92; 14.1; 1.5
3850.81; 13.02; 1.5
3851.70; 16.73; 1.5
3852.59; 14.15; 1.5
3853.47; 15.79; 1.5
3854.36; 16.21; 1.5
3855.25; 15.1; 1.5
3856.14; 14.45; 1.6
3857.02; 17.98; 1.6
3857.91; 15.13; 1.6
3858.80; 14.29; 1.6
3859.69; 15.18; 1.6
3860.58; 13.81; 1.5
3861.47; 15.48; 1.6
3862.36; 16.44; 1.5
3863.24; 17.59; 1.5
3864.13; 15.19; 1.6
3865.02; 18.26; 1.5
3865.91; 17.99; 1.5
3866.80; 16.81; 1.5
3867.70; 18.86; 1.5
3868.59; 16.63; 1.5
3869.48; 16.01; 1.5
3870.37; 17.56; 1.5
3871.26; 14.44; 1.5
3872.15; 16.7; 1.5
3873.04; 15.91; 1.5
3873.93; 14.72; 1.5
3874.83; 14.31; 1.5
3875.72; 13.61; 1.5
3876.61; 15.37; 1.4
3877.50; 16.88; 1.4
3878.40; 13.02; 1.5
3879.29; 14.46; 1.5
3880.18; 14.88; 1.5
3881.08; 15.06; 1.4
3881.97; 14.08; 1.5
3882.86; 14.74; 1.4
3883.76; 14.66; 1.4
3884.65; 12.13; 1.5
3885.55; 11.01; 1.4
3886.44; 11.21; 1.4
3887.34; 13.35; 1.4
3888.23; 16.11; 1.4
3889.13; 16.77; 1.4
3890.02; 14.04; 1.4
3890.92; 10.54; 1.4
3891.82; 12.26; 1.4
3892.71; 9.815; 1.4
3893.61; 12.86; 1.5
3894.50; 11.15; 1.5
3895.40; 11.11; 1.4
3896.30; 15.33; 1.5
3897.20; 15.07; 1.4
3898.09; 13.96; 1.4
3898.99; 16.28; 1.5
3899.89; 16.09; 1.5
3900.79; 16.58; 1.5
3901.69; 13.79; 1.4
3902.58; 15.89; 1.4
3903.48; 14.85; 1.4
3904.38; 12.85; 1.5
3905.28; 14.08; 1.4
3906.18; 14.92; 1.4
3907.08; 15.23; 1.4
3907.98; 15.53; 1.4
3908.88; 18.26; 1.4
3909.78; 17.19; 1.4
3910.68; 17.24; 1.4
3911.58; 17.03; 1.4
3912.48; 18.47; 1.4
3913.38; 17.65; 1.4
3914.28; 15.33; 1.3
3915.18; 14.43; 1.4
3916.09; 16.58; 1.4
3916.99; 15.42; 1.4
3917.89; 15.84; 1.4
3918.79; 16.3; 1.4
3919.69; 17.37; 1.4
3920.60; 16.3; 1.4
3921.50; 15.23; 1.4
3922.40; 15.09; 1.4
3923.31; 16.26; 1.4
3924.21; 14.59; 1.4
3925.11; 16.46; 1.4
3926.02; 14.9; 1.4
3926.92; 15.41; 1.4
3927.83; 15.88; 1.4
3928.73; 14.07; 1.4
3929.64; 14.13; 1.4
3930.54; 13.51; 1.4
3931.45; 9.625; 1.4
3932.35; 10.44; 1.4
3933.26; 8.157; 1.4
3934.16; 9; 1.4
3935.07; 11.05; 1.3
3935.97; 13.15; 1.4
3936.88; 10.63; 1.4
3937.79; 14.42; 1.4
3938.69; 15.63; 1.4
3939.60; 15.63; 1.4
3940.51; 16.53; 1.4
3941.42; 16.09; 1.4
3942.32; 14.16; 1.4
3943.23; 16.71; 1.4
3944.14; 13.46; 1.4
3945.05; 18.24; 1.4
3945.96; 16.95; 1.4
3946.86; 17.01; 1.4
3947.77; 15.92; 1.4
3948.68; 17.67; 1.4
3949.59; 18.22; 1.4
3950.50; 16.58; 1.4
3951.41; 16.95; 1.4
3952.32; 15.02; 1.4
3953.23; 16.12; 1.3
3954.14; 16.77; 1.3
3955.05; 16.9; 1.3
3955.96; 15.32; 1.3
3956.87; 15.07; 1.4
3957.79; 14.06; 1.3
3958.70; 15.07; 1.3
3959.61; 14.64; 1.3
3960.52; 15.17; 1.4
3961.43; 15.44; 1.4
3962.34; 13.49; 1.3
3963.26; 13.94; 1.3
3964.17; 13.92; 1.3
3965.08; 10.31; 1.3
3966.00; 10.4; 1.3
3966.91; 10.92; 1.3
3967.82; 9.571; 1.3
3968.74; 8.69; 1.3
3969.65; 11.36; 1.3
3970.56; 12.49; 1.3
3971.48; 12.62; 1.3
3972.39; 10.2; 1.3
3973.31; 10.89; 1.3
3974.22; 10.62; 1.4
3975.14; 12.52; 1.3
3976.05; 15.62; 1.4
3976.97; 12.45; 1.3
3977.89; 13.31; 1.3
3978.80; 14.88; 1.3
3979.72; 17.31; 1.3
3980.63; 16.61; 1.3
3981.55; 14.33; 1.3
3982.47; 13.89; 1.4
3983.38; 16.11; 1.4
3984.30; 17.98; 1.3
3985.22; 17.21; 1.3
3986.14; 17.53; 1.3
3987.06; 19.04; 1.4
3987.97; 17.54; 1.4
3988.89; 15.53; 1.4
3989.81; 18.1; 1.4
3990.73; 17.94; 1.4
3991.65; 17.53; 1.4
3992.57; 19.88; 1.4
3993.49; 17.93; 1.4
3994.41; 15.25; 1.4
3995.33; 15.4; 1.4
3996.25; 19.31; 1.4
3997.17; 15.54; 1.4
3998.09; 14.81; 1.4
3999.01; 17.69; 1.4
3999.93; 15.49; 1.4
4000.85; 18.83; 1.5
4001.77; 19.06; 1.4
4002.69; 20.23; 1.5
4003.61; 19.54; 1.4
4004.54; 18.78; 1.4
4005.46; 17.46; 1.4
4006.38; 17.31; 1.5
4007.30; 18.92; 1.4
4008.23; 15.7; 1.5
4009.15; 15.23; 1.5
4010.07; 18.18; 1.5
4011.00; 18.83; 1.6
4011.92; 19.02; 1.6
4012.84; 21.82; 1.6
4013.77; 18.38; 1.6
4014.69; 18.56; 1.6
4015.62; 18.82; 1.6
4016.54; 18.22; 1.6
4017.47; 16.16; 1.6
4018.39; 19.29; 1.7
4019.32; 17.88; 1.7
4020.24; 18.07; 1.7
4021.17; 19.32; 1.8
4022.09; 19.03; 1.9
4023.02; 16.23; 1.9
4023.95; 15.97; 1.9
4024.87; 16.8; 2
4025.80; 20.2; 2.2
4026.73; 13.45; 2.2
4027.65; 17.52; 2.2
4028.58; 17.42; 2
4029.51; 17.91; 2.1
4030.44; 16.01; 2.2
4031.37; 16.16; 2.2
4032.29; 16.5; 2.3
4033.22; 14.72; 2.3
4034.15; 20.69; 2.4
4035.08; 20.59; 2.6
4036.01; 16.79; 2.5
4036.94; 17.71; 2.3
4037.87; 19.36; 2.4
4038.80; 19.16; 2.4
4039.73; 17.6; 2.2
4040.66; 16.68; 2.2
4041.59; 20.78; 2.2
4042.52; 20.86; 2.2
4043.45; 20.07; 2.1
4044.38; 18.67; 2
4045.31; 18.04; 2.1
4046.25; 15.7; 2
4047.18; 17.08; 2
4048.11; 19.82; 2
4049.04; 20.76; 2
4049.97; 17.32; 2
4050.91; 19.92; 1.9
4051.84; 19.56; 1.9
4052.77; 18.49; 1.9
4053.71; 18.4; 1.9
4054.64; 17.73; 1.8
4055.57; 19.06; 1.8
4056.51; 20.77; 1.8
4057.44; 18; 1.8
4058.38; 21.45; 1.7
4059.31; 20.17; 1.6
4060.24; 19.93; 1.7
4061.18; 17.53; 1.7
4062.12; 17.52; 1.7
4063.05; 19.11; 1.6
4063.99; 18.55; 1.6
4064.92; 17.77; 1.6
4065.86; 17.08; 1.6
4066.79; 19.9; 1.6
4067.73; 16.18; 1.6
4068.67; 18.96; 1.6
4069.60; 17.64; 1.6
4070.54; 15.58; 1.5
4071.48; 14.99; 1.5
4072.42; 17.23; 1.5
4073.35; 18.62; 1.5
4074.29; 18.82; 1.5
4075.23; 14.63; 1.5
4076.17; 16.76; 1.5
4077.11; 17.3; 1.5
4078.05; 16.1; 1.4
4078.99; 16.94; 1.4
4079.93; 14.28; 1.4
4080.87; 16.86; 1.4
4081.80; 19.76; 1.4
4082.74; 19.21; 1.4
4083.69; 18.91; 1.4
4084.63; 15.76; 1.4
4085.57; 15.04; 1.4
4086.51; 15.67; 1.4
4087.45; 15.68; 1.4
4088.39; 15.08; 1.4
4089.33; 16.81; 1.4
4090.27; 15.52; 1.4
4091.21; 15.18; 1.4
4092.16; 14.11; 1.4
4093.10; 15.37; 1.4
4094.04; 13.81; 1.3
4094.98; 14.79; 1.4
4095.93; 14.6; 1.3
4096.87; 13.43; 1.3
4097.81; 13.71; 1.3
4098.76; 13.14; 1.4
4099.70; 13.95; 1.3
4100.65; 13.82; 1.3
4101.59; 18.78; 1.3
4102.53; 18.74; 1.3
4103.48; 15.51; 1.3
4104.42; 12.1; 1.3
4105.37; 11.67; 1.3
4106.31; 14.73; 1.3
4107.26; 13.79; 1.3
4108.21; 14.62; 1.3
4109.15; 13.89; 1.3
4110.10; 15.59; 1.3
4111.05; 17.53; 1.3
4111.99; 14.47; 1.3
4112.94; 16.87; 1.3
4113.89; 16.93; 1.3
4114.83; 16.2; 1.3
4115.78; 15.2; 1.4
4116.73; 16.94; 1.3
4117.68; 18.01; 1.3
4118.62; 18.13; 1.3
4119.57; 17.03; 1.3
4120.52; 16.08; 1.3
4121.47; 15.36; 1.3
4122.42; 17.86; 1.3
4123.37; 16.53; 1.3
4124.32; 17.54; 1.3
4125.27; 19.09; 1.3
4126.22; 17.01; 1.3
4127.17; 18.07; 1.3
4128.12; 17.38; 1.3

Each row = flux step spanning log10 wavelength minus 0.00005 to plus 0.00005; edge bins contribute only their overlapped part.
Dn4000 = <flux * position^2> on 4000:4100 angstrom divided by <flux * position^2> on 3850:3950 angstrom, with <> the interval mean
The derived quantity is 1.3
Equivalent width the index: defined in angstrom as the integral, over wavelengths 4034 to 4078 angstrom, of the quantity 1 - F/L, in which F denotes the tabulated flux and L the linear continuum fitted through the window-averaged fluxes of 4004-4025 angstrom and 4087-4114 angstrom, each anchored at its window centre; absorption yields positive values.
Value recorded -4.9 angstrom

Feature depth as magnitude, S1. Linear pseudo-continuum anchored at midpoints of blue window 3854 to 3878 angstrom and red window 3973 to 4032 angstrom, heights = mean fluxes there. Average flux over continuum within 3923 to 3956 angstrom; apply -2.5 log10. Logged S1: 0.12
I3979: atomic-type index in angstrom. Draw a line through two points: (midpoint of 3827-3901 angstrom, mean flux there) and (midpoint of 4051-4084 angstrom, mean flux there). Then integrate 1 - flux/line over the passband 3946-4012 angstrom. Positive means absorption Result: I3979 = 2.6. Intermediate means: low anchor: 13.9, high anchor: 18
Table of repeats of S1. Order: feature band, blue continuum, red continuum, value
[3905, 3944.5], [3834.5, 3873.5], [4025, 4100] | 0.044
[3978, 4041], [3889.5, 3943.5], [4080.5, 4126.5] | -0.155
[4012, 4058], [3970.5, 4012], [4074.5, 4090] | -0.113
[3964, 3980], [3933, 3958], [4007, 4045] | 0.316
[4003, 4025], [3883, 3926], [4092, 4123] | -0.194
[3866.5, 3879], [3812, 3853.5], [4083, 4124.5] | -0.157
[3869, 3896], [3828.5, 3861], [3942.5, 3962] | 0.006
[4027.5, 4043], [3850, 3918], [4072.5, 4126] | -0.151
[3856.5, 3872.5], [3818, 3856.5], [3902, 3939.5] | -0.205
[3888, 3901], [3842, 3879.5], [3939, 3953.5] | 0.148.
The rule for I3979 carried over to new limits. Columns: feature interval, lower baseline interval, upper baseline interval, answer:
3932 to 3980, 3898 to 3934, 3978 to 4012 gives 6.7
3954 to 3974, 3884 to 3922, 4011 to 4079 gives 4.0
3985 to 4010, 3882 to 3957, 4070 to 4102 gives -3.6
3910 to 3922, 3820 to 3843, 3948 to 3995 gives -2.5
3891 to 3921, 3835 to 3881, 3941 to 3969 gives -0.8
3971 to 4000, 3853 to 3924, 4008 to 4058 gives 2.6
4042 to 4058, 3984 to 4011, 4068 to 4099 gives -2.1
